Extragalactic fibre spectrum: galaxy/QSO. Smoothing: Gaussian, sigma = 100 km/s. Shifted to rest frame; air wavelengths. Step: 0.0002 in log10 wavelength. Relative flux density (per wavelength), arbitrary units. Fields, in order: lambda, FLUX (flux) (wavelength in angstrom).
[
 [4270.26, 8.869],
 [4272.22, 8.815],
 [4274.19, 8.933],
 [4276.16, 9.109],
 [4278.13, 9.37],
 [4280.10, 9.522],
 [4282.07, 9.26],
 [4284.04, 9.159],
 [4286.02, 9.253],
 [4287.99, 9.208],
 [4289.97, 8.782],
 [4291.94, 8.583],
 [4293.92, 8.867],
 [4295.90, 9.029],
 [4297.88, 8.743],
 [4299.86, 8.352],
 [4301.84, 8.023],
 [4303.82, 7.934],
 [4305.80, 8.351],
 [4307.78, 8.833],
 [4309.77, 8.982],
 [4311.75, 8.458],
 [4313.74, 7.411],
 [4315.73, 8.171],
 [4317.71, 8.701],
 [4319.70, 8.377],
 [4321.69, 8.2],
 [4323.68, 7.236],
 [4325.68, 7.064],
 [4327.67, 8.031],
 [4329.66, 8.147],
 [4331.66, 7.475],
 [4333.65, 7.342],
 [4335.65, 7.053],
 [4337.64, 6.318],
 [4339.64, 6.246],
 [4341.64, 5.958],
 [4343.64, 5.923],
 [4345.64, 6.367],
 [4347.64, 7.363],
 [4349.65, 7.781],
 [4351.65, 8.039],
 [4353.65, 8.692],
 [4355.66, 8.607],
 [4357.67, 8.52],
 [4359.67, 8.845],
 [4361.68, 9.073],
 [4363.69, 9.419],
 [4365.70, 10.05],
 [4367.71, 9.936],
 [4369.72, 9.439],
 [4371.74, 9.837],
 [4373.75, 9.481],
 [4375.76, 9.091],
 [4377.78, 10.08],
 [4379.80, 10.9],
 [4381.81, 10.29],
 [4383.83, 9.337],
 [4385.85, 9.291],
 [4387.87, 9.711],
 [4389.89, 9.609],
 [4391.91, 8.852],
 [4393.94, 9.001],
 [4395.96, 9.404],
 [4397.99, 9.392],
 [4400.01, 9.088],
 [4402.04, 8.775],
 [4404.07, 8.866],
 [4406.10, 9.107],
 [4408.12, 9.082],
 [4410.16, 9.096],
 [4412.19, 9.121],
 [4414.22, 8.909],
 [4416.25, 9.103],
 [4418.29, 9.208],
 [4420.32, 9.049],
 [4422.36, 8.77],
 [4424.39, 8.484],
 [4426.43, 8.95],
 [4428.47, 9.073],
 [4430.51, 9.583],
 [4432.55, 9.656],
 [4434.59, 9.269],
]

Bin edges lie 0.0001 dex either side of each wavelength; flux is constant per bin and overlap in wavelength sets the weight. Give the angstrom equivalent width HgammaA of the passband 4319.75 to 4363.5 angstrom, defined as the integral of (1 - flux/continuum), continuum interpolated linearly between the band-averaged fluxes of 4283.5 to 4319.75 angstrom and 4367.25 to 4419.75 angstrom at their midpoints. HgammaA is 6.58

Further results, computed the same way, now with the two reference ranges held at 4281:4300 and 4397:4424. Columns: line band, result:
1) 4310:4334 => 2.78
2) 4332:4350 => 4.59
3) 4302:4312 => 0.54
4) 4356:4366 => -0.09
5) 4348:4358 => 0.82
